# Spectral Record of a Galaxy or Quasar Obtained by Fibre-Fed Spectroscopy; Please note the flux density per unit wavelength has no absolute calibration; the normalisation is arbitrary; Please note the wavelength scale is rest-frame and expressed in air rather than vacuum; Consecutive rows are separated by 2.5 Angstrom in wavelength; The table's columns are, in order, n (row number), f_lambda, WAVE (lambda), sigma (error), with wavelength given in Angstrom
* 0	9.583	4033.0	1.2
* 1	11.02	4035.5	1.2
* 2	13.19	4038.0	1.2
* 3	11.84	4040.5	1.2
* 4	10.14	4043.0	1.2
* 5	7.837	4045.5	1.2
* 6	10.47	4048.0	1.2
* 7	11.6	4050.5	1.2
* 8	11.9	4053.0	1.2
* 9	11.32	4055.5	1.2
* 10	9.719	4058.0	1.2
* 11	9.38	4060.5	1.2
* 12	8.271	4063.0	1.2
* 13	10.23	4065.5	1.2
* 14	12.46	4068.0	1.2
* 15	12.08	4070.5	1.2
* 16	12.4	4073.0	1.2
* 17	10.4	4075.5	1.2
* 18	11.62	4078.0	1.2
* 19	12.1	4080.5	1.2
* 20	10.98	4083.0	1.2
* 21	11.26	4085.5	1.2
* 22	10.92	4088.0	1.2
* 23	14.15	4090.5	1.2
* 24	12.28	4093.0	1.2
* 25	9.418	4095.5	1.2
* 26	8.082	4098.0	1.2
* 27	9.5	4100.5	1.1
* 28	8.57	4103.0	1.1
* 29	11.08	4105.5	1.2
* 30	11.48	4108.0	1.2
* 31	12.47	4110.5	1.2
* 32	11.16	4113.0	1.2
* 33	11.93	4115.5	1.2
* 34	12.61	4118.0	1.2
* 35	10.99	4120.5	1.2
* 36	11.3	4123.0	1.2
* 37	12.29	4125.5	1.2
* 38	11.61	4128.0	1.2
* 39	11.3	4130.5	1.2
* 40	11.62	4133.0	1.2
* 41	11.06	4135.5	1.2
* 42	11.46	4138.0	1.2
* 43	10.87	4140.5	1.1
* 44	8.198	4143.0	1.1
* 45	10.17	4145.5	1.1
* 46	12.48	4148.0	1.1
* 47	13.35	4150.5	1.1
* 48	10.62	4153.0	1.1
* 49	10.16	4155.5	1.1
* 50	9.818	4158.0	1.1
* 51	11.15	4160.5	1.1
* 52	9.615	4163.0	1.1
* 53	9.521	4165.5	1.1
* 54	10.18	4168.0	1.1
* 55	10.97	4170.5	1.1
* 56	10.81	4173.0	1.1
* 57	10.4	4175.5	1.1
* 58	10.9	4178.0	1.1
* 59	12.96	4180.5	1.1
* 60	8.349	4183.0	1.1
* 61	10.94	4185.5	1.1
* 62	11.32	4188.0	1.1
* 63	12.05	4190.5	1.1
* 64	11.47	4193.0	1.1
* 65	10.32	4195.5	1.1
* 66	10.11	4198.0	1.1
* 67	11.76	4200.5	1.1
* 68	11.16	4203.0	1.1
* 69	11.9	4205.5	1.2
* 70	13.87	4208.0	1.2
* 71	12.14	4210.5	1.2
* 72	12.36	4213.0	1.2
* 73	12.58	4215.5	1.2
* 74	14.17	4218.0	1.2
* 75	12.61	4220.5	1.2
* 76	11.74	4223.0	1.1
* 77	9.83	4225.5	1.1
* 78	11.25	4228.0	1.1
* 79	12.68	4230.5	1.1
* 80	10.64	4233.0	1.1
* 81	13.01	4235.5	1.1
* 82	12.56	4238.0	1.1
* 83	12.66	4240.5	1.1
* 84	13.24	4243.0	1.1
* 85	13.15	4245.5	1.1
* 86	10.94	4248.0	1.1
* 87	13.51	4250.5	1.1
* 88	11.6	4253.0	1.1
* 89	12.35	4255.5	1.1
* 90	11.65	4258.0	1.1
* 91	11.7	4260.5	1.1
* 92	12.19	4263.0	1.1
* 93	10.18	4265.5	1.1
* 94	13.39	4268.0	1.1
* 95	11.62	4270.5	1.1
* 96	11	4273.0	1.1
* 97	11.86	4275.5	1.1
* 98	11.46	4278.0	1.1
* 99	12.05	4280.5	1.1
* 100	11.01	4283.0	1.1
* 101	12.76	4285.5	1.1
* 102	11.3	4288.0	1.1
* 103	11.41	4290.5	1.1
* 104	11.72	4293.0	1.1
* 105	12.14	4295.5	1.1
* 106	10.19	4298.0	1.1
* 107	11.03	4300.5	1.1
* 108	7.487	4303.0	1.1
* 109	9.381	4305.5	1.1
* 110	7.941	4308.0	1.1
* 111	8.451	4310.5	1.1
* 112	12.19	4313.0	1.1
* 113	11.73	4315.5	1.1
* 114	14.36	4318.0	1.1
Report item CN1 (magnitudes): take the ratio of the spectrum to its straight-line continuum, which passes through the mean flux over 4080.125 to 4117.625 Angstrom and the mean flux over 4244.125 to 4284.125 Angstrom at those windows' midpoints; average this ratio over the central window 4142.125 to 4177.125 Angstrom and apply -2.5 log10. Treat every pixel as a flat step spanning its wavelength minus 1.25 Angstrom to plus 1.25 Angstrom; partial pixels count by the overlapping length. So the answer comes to 0.077 mag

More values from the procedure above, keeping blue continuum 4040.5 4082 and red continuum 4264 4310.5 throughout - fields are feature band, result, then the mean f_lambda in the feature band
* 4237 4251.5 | -0.16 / 12.7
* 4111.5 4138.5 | -0.07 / 11.6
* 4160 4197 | 0.01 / 10.7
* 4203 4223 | -0.16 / 12.6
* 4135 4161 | 0.00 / 10.8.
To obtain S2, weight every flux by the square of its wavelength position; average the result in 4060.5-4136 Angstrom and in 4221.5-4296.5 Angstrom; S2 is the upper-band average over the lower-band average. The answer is 1.15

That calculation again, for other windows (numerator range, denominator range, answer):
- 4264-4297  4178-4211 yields 1.07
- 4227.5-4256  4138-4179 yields 1.21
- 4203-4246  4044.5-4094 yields 1.20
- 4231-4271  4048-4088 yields 1.20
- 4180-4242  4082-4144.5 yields 1.12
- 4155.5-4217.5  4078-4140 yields 1.03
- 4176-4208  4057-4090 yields 1.08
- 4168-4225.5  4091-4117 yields 1.12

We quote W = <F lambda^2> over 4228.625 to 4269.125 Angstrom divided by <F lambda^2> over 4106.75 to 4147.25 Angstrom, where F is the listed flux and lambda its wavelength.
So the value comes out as 1.1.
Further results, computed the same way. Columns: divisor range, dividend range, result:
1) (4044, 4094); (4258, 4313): 1.10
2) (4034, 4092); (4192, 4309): 1.15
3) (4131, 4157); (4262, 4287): 1.14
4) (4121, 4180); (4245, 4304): 1.13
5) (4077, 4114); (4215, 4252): 1.19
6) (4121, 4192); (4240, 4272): 1.17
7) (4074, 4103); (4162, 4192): 1.03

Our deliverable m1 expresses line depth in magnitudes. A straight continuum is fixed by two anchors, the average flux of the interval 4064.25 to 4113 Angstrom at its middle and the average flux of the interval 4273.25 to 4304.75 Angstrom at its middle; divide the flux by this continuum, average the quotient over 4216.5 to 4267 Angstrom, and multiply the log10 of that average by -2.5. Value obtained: -0.09 mag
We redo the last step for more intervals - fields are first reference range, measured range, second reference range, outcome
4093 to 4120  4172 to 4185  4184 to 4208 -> 0.051 mag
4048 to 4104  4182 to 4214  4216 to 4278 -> 0.031 mag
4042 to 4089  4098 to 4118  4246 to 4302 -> 0.016 mag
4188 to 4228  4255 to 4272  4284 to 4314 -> -0.078 mag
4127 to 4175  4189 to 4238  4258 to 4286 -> -0.059 mag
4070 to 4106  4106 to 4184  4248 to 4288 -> 0.020 mag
